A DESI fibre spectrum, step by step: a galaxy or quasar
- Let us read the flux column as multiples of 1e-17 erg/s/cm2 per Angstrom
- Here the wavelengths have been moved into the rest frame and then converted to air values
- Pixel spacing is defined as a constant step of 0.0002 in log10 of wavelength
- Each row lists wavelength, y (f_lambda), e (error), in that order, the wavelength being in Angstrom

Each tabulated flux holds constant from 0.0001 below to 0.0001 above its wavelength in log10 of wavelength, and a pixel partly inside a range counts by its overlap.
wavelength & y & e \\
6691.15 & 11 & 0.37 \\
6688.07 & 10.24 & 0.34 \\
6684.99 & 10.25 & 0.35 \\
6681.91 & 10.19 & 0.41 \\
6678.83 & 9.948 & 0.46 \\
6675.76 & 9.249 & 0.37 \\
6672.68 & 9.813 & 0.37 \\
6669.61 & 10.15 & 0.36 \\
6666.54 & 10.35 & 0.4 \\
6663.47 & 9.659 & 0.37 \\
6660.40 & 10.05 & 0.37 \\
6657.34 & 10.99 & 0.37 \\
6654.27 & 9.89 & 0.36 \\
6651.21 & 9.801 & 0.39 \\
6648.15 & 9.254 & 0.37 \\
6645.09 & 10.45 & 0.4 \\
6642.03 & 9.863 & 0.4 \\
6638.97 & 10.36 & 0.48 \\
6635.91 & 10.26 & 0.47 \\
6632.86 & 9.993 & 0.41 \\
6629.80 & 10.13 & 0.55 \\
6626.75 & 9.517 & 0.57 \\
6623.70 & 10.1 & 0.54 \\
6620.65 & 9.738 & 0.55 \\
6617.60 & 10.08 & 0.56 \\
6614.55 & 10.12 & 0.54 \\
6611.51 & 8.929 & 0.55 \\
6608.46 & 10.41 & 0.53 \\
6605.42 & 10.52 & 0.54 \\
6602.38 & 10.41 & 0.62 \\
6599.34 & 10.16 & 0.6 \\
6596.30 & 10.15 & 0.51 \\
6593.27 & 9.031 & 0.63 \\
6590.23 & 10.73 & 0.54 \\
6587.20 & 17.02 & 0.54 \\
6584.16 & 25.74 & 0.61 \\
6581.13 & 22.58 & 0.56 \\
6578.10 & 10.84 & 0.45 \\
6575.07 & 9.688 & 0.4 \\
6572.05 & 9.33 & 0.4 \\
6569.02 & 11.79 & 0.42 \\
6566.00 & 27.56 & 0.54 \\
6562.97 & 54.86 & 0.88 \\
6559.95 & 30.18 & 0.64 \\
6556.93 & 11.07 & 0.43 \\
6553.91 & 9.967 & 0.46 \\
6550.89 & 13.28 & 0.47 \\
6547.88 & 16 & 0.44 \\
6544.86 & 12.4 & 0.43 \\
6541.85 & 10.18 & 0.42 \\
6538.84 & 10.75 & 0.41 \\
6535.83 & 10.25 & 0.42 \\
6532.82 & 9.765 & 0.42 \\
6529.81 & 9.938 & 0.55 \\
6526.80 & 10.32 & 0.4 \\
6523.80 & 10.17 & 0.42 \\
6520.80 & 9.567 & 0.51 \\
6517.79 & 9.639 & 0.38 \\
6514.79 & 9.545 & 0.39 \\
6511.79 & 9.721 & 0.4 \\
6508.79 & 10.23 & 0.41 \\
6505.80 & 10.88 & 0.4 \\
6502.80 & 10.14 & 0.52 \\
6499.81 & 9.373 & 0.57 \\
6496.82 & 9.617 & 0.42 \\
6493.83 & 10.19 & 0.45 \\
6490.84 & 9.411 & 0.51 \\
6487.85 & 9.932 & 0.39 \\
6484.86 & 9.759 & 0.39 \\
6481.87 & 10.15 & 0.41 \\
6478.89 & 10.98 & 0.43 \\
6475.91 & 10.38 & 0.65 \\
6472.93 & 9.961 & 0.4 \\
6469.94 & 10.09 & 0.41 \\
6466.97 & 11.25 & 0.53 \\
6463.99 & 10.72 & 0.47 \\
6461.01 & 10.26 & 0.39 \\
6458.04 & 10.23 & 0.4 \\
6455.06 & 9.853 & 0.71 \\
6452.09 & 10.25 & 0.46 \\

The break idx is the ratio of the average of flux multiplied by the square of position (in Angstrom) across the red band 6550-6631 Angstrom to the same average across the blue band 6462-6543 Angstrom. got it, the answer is 1.48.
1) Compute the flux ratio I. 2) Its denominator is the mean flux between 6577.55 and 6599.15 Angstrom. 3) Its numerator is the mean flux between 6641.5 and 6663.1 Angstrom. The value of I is 0.67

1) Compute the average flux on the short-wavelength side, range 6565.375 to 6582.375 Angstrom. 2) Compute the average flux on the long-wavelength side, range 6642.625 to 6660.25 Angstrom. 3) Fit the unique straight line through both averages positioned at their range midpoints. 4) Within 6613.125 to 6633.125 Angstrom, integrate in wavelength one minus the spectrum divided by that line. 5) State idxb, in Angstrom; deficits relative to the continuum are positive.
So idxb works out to 2.98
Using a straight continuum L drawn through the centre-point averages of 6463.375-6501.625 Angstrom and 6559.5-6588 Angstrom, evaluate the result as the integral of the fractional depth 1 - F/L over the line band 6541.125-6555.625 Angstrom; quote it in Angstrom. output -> 4.7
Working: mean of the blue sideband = 10.1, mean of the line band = 12.5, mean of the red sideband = 21.8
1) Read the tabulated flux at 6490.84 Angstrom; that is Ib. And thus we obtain 9.411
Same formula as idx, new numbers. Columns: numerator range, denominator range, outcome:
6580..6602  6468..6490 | 1.49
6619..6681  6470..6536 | 1.04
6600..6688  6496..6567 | 0.74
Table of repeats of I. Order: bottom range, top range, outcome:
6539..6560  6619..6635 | 0.74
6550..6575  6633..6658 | 0.49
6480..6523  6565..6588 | 1.68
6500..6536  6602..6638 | 1.00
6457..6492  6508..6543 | 0.97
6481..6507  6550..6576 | 2.03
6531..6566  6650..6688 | 0.57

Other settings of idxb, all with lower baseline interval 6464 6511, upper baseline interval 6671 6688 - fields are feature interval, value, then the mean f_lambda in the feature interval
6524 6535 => 0.1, 10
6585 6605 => -3.3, 11.7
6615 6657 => -0.1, 9.99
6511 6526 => 0.5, 9.76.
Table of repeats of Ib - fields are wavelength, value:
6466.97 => 11.25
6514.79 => 9.545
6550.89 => 13.28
